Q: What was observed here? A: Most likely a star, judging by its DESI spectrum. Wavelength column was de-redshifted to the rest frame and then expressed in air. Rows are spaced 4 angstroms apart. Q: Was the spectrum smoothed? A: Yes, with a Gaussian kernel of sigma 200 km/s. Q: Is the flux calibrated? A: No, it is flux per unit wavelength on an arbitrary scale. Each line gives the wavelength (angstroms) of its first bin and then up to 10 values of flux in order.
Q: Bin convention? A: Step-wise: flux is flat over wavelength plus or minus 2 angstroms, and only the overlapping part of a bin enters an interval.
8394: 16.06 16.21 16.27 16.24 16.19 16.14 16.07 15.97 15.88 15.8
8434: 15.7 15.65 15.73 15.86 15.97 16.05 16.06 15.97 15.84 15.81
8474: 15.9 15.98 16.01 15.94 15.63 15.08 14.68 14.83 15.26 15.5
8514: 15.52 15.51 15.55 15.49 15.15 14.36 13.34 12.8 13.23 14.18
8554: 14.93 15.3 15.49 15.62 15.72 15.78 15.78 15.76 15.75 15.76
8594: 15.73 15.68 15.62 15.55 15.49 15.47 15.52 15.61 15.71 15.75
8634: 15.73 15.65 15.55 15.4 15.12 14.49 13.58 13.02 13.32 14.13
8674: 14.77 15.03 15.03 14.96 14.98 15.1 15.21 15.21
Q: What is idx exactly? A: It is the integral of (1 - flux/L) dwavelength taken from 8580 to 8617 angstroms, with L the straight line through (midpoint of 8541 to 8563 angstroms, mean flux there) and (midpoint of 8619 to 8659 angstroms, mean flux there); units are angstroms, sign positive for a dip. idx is -1.96 angstroms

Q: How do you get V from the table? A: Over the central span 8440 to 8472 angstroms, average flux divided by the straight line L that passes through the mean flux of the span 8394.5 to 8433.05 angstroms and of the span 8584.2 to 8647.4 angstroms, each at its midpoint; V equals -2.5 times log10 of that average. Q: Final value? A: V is 0.005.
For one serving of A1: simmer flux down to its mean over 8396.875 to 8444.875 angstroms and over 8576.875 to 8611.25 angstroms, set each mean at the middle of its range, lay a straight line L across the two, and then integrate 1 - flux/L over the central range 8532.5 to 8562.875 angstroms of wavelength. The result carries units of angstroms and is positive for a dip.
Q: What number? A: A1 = 3.1 angstroms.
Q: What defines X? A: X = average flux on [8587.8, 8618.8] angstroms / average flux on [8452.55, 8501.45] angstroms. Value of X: 0.99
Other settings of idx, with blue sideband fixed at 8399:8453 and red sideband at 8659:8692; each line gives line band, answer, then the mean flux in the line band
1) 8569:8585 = -0.8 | 15.8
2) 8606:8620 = -0.7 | 15.5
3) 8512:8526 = -0.1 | 15.5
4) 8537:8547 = 1.4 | 13.1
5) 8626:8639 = -0.9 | 15.7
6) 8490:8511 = 0.5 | 15.1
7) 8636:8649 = -0.8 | 15.5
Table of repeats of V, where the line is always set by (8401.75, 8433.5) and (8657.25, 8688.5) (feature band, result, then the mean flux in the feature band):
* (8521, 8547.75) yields 0.07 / 14.2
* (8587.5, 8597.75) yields -0.06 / 15.7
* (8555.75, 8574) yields -0.04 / 15.6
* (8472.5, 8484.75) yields -0.02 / 16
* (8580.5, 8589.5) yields -0.06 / 15.8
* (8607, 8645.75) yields -0.07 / 15.6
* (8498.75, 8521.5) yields 0.01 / 15.3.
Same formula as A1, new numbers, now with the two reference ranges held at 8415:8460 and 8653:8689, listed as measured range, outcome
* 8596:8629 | -2.0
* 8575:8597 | -1.3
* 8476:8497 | -0.2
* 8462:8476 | -0.2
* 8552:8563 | -0.1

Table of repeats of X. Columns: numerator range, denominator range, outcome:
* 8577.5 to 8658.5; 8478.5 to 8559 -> 1.04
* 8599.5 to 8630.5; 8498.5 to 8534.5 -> 1.02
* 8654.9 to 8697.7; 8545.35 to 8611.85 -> 0.94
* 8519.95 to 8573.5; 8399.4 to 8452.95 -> 0.92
